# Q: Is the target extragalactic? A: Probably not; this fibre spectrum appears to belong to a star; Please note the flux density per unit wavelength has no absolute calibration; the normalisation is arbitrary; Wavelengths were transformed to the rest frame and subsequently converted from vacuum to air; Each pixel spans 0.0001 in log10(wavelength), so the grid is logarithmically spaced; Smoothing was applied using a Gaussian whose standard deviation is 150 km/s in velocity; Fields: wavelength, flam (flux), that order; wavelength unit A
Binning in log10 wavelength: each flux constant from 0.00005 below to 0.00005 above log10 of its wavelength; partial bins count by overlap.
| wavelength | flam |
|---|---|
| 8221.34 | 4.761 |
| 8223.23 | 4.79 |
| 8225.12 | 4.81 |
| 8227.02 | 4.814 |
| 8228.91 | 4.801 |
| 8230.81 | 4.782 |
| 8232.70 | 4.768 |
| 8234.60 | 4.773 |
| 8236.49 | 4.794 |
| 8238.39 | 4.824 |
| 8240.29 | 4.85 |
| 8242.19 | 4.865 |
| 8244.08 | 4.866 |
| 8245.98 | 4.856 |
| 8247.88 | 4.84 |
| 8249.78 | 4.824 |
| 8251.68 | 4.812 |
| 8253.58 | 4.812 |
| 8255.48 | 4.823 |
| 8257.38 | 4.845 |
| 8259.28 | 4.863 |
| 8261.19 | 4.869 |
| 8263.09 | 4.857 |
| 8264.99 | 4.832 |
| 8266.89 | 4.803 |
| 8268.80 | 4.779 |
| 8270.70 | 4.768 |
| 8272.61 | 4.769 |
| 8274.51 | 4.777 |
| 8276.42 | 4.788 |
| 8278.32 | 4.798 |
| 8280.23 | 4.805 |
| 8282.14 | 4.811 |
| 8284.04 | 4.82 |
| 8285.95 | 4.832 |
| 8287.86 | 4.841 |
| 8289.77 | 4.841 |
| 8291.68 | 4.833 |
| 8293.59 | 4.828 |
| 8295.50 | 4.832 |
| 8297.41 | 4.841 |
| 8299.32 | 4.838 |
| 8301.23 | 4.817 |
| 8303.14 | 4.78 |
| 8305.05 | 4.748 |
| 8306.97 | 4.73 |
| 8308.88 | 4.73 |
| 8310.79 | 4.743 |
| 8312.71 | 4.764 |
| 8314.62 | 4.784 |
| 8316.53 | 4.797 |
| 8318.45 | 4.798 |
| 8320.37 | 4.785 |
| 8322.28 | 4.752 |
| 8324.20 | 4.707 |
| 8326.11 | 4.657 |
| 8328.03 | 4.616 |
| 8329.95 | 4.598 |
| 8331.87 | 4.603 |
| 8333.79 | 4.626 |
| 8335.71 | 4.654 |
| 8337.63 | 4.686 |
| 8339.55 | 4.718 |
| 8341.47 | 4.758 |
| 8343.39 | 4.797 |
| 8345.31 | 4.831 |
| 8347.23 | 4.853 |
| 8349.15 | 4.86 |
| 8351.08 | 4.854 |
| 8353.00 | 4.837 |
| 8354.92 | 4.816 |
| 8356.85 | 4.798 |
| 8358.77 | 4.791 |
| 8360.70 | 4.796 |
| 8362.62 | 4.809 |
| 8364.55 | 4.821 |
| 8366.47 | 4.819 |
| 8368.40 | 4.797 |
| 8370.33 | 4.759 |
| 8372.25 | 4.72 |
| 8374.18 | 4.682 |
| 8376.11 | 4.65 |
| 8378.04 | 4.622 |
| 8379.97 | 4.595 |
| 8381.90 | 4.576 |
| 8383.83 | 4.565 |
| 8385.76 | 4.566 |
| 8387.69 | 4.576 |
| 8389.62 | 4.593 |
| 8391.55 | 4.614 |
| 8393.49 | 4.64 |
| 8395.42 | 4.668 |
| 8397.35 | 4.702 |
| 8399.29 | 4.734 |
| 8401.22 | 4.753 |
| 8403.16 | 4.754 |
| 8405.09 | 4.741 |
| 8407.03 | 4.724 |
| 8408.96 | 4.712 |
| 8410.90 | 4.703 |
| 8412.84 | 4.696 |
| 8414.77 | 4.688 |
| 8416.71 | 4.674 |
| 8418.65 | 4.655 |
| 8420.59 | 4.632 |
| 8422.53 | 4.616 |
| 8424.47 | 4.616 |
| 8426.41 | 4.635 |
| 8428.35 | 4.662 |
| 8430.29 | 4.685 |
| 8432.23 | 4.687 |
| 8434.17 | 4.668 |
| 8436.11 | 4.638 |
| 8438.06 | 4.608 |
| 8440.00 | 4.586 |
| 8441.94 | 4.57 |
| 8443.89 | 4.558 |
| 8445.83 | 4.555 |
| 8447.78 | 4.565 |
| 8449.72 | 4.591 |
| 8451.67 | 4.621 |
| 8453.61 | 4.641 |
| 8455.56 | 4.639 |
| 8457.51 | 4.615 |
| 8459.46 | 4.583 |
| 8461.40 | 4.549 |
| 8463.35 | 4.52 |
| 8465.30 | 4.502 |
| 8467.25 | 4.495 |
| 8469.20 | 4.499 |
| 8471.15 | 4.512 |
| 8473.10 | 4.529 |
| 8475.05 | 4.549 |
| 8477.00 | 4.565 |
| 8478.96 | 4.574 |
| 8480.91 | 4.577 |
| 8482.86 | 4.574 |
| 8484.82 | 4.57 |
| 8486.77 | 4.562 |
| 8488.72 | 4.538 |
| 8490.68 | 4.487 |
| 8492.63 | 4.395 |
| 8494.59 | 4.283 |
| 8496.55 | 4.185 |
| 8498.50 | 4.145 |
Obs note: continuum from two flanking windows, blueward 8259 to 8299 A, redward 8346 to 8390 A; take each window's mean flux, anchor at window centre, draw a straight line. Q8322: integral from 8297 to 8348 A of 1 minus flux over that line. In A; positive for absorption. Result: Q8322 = 0.4 A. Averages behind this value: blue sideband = 4.82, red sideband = 4.73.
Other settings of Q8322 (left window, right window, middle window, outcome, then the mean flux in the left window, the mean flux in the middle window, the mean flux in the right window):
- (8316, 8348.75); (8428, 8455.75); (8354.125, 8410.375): -0.3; 4.72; 4.7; 4.62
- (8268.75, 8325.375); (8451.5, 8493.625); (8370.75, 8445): -0.2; 4.79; 4.65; 4.55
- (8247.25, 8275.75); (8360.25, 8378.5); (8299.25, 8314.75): 0.1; 4.82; 4.77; 4.75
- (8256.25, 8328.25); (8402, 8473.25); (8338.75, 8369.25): -0.6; 4.79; 4.81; 4.62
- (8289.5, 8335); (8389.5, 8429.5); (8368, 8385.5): 0.2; 4.75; 4.65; 4.68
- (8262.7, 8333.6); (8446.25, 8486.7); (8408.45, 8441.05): -0.3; 4.77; 4.66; 4.56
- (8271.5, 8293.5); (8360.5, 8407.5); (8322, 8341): 0.4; 4.81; 4.66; 4.69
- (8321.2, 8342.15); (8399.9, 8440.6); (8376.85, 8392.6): 0.3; 4.67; 4.59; 4.67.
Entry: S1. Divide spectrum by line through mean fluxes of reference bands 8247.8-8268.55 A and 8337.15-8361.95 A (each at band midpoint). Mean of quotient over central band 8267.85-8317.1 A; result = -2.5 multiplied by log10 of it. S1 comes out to 0.01 mag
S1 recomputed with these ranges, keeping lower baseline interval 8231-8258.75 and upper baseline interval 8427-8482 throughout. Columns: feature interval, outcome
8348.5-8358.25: -0.03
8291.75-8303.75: -0.01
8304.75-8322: 0.00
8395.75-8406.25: -0.02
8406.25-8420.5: -0.01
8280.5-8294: -0.01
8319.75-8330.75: 0.01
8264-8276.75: 0.00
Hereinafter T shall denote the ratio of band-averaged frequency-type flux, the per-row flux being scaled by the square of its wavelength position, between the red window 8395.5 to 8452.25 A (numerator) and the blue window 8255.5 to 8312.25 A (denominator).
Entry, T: 1.00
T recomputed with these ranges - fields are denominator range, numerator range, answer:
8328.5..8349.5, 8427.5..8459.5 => 1.00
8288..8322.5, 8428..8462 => 1.00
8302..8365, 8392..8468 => 1.00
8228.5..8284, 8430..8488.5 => 1.00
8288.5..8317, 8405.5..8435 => 1.00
